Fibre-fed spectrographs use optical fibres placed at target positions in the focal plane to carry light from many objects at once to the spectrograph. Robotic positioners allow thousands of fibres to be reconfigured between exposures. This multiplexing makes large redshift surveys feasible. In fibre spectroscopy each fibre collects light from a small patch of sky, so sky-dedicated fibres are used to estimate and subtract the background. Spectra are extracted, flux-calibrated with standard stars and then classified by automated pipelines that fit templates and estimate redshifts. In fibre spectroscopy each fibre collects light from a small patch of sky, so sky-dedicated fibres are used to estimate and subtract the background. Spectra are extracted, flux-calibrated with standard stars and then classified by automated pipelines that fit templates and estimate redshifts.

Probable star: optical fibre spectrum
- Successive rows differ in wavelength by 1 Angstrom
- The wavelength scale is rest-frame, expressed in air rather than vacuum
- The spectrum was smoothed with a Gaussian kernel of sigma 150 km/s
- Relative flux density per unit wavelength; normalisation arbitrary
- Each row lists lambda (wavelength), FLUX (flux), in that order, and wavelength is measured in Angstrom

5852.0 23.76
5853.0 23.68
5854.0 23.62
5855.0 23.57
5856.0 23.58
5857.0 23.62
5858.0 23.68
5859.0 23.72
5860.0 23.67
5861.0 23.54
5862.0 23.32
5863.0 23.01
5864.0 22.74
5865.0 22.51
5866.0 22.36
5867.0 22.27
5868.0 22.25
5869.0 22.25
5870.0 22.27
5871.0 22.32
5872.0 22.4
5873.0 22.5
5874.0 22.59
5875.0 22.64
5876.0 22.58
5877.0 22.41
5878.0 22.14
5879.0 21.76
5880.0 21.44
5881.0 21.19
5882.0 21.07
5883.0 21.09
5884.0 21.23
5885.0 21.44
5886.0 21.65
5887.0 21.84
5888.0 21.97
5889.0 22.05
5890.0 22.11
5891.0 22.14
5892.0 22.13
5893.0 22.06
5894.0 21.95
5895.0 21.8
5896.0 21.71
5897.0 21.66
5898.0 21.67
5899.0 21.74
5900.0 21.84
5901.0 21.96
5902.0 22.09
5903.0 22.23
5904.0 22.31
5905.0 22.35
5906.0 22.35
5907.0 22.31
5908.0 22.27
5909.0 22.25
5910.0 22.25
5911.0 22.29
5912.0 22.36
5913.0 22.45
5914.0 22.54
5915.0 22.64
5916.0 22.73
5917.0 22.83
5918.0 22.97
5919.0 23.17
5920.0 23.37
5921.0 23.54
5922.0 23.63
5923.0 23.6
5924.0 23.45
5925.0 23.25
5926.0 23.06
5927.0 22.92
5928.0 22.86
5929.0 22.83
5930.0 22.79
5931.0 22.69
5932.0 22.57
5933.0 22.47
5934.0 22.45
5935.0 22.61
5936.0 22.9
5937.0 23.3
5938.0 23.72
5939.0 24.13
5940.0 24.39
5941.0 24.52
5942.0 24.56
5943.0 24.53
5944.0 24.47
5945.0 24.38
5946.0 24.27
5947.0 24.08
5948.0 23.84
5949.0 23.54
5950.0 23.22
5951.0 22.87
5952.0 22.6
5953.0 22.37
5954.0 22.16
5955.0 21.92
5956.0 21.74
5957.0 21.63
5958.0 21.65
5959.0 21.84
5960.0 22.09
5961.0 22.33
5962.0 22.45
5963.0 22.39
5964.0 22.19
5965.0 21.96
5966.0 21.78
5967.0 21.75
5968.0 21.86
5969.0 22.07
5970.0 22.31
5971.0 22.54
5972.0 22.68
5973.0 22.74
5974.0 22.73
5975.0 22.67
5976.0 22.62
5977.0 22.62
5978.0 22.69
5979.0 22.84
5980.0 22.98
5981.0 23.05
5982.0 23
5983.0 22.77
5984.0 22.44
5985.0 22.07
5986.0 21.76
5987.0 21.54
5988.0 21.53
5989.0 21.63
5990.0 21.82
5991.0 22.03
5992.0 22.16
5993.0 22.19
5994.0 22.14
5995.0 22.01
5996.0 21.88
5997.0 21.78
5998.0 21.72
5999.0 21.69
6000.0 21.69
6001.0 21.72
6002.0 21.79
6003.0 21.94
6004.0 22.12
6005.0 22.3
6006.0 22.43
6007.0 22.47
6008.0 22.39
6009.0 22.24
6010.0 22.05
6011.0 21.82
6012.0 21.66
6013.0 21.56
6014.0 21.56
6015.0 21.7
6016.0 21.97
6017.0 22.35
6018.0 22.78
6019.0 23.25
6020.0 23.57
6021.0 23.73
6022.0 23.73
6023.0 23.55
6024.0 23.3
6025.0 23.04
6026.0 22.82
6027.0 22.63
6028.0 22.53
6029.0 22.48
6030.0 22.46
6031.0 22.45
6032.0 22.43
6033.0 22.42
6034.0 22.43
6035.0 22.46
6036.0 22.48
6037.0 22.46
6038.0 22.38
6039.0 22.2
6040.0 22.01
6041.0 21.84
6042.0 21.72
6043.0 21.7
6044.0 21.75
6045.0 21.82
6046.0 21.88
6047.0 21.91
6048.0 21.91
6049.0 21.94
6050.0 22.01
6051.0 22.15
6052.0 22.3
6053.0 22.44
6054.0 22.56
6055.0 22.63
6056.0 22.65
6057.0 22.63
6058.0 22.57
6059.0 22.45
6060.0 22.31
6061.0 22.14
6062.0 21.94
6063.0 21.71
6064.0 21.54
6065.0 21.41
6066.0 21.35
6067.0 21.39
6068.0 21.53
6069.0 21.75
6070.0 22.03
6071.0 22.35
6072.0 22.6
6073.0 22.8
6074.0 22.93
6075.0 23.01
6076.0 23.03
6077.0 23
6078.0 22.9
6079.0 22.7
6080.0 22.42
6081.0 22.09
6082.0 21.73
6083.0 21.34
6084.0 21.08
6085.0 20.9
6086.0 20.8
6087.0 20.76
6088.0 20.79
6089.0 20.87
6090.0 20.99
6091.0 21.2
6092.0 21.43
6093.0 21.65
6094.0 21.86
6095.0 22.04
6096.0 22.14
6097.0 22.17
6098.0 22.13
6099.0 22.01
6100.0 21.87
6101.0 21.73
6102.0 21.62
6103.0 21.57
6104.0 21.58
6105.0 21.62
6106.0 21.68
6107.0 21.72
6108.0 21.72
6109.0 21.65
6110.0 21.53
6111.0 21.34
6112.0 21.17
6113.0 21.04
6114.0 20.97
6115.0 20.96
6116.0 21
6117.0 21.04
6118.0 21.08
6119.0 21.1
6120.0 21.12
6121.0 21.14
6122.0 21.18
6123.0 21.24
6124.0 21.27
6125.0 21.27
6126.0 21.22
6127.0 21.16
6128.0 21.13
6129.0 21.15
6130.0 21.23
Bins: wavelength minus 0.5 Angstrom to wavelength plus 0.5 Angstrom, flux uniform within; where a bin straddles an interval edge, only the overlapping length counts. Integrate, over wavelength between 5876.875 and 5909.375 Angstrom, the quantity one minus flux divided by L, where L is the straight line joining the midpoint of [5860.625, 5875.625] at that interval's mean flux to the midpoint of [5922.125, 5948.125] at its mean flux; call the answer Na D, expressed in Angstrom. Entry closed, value 1.5 Angstrom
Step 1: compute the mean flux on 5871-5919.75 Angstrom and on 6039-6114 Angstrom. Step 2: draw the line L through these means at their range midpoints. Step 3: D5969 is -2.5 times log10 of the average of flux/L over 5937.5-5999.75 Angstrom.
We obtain -0.03 mag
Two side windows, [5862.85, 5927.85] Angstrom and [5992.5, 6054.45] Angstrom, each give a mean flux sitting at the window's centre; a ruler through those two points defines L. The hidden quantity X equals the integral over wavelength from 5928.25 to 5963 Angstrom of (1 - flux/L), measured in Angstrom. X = -1.2 Angstrom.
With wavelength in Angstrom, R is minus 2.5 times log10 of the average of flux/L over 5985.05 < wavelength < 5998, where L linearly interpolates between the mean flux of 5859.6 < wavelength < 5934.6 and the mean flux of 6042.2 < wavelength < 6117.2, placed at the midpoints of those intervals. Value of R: 0.01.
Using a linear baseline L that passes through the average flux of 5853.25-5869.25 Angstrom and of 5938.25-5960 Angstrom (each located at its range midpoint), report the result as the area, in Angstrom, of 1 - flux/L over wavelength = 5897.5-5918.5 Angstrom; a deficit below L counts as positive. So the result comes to 0.80 Angstrom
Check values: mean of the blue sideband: 23.1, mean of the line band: 22.3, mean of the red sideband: 23.2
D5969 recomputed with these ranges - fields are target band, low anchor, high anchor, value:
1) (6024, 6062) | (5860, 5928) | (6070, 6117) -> -0.02 mag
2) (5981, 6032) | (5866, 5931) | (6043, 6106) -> -0.01 mag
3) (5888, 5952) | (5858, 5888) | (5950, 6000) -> -0.03 mag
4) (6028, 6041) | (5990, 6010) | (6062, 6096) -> -0.02 mag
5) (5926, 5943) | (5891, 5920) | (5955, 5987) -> -0.05 mag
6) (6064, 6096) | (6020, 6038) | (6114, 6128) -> 0.00 mag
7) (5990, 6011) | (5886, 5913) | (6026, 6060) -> 0.01 mag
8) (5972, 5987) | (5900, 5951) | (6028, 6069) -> 0.00 mag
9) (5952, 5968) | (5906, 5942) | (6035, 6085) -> 0.04 mag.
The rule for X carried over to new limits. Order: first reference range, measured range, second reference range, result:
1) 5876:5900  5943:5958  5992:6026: -0.7 Angstrom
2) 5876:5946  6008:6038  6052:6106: -0.5 Angstrom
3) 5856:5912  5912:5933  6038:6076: -0.7 Angstrom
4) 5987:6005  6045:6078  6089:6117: -0.8 Angstrom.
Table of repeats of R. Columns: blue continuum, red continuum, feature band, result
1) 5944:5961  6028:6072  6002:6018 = 0.017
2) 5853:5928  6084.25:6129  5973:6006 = -0.011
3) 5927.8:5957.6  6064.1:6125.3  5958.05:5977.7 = 0.032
